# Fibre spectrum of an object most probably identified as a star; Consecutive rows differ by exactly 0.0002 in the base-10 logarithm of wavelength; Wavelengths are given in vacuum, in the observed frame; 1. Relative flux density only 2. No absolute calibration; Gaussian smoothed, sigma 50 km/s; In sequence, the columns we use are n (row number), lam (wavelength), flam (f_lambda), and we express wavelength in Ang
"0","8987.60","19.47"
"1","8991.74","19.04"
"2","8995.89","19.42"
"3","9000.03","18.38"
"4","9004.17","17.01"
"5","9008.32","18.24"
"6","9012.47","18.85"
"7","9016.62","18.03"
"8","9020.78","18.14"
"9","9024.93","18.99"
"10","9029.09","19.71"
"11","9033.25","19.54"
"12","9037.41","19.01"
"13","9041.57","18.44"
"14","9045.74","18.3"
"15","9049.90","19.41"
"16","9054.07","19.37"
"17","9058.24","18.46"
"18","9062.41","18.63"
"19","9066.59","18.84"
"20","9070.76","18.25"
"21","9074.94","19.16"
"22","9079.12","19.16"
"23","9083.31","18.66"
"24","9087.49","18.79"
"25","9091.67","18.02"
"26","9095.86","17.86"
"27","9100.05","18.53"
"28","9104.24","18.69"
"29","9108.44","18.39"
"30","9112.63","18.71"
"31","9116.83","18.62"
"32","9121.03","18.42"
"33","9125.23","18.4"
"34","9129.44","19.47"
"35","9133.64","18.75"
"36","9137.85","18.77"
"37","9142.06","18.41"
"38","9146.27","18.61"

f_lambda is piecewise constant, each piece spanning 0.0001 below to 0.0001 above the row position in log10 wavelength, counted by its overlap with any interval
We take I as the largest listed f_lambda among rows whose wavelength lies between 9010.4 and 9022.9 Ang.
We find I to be 18.85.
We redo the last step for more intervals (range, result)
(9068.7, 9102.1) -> 19.16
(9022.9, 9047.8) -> 19.71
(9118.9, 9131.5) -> 19.47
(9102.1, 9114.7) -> 18.71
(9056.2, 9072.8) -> 18.84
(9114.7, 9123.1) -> 18.62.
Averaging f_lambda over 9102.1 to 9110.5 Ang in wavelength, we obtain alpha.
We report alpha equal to 18.5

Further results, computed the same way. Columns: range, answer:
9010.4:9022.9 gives 18.3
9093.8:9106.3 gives 18.4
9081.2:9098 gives 18.3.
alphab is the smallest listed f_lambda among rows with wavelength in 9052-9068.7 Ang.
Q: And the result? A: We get 18.46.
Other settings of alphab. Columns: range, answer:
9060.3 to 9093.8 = 18.02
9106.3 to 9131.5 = 18.39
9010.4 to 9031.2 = 18.03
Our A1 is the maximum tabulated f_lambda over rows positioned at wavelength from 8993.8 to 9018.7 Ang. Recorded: 19.42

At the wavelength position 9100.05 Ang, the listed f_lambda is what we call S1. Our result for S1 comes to 18.53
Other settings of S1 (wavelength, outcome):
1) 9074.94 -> 19.16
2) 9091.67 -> 18.02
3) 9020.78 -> 18.14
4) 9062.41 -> 18.63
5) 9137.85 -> 18.77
